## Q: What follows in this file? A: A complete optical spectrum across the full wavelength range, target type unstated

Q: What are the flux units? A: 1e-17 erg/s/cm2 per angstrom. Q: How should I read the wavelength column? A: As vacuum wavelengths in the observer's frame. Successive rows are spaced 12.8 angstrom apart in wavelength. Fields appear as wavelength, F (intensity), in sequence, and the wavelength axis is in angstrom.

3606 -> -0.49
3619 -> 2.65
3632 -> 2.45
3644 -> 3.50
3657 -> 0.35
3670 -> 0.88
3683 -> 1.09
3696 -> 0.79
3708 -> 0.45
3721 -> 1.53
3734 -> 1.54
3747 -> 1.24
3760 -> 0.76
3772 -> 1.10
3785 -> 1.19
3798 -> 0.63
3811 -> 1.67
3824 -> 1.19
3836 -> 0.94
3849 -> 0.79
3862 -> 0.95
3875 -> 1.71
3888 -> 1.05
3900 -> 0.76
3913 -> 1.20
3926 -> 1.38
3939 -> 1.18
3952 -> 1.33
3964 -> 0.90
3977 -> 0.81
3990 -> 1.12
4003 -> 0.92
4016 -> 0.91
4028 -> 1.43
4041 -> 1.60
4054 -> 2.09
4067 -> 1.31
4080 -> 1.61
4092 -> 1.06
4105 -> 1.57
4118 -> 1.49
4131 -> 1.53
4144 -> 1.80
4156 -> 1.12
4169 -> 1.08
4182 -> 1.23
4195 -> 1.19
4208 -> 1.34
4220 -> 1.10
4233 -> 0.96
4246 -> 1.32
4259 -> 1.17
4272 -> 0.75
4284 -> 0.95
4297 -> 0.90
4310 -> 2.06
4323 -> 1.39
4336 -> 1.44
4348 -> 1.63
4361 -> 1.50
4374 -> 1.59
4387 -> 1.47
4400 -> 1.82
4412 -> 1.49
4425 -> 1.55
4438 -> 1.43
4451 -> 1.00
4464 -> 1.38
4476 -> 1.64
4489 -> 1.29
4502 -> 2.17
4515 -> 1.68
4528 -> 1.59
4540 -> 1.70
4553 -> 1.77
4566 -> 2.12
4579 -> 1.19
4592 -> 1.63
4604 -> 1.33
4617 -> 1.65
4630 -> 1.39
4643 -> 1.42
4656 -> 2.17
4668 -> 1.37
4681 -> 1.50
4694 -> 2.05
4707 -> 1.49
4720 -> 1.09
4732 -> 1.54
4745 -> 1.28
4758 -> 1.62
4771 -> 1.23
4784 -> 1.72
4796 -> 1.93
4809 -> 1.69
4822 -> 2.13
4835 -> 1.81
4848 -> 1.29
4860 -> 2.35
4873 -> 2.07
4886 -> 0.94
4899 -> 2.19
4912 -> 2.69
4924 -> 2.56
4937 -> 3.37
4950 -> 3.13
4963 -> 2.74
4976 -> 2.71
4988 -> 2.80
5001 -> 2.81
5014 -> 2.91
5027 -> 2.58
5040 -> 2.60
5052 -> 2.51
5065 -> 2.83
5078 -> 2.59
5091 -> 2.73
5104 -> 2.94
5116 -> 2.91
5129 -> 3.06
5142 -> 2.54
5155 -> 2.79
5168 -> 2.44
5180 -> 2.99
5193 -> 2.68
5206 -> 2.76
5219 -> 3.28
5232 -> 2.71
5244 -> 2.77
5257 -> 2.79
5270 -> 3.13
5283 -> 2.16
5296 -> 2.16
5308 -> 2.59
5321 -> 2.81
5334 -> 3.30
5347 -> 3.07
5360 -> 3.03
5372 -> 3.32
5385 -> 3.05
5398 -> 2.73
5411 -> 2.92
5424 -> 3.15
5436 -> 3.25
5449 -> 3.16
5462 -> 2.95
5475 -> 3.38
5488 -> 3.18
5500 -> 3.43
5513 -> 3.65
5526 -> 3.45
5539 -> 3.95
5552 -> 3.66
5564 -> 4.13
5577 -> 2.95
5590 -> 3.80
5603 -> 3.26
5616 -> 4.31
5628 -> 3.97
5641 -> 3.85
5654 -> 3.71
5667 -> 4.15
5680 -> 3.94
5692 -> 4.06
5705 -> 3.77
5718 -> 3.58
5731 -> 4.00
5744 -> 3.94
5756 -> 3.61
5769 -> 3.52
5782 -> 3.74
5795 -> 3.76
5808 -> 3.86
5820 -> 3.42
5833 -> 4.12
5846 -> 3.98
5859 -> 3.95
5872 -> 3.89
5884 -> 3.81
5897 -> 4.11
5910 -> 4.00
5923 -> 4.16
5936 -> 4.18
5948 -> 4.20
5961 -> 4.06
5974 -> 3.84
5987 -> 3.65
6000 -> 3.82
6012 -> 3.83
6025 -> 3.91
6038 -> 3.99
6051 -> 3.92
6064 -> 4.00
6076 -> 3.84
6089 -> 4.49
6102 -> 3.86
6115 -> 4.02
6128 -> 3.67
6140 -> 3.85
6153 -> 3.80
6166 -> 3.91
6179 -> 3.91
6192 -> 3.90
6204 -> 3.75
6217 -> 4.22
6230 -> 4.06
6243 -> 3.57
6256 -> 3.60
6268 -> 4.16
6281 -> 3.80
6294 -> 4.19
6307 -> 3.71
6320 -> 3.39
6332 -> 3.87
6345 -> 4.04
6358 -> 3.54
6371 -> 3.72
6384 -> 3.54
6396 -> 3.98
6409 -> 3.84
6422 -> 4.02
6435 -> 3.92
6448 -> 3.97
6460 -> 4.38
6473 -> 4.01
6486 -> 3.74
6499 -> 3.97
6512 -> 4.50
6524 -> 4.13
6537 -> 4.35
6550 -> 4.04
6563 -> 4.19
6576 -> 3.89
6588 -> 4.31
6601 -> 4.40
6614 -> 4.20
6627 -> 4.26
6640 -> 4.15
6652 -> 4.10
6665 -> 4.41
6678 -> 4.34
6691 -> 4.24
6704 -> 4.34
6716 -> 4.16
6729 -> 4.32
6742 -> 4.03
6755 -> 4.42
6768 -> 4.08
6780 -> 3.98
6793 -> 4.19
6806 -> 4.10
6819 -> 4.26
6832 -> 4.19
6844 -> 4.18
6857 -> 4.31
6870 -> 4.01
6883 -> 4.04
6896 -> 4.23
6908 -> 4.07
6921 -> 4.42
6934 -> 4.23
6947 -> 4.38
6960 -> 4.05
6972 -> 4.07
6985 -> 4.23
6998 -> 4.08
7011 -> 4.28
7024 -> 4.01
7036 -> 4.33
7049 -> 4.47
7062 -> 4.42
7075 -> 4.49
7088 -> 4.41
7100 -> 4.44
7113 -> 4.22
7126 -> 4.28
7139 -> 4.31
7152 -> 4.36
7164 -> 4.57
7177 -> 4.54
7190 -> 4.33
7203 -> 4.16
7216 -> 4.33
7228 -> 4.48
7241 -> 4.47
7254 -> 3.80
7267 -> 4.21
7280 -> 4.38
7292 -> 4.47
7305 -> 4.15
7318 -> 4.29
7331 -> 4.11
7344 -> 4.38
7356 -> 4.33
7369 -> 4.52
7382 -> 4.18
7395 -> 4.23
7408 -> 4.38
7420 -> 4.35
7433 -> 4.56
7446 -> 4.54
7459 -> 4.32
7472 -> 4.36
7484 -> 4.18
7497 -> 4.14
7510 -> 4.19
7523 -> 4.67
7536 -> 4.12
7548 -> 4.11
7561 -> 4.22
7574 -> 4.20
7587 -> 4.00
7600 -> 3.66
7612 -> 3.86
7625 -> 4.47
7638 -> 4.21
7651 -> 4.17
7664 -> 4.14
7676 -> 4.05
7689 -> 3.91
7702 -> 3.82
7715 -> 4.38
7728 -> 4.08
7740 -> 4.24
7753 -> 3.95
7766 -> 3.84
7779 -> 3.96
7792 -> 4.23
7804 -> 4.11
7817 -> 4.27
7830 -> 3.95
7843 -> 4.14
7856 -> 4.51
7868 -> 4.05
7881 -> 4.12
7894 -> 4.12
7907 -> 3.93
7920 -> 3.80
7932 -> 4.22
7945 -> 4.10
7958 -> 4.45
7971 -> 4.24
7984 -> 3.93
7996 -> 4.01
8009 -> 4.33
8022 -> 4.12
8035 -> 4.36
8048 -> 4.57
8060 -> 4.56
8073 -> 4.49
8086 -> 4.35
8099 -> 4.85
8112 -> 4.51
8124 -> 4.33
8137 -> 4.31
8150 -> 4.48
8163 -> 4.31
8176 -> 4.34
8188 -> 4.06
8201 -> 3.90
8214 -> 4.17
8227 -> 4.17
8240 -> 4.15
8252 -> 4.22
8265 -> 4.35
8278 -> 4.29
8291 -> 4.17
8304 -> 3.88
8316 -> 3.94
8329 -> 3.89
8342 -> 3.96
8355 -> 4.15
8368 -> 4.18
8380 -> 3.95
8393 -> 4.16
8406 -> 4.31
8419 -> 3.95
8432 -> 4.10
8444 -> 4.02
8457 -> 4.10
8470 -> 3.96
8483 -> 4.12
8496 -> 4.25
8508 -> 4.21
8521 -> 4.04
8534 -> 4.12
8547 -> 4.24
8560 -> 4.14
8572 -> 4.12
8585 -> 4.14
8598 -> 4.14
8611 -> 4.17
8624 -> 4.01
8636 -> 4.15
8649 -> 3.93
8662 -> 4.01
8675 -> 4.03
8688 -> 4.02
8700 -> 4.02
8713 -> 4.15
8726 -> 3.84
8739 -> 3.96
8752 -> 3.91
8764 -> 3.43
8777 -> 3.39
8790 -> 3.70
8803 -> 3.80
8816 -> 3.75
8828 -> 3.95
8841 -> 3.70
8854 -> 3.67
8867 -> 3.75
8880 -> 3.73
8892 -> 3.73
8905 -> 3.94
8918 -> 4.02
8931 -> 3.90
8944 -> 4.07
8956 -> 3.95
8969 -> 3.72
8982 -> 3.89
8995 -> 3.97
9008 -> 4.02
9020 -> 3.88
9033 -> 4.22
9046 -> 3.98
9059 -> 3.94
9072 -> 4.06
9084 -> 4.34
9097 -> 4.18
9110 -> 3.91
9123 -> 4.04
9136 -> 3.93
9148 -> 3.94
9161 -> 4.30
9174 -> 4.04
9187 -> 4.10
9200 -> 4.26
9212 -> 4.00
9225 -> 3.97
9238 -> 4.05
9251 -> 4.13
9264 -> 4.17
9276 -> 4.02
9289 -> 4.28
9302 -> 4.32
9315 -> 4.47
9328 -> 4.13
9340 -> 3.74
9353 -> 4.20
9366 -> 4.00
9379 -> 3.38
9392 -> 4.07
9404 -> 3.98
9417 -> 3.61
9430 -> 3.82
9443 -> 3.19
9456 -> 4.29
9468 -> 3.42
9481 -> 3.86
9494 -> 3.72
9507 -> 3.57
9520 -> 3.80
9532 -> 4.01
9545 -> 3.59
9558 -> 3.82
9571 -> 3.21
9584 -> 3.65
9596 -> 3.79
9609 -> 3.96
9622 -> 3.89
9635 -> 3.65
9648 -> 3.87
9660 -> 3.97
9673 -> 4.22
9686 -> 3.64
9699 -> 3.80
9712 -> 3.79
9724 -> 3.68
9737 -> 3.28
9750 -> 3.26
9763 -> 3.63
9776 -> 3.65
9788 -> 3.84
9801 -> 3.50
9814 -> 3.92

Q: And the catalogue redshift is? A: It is 0.23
